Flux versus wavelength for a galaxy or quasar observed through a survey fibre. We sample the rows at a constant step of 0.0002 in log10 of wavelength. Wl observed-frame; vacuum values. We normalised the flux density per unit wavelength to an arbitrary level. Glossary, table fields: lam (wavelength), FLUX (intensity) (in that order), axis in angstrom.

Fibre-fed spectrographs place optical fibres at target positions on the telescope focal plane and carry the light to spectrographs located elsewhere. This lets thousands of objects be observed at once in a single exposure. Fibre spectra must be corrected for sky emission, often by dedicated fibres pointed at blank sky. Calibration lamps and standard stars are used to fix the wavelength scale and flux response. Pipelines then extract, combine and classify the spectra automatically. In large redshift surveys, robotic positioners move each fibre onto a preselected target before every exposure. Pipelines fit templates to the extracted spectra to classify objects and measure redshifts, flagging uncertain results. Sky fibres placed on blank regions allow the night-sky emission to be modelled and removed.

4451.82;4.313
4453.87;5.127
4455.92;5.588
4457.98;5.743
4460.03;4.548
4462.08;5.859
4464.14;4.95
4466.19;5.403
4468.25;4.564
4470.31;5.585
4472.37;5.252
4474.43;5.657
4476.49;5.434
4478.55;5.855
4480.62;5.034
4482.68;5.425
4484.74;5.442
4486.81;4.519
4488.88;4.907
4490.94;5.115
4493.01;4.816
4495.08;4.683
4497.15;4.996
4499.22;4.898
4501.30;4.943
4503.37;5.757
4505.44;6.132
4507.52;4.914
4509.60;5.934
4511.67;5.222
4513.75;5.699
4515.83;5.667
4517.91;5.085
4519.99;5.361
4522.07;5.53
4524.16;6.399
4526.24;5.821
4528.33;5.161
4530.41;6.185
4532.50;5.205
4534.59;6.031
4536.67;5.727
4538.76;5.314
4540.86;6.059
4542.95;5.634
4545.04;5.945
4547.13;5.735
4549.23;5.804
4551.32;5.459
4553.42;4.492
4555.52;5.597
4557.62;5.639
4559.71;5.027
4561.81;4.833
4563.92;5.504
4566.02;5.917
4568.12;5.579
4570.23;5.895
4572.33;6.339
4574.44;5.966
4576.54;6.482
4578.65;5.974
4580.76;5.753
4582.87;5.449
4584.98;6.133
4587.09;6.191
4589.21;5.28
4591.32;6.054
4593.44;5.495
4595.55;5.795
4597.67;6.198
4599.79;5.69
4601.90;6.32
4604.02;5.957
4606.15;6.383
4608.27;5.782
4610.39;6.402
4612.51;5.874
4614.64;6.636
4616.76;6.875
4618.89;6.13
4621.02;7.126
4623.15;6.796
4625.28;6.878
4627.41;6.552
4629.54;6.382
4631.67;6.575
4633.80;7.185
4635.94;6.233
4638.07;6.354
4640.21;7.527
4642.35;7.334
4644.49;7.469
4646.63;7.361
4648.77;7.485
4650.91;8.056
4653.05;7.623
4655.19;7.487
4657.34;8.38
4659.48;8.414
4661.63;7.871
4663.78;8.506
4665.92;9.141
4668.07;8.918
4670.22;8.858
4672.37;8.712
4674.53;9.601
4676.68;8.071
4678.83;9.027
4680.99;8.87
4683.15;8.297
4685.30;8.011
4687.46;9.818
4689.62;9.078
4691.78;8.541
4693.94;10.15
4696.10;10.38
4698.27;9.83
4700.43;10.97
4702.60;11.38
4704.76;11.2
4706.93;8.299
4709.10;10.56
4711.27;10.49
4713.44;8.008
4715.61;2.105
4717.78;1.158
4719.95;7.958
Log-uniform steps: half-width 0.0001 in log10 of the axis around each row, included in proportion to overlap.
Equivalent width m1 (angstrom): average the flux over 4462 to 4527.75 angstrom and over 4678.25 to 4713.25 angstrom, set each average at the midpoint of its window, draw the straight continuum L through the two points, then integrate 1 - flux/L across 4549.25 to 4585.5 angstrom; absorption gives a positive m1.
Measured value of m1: 6.5 angstrom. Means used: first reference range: 5.33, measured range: 5.65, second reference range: 9.65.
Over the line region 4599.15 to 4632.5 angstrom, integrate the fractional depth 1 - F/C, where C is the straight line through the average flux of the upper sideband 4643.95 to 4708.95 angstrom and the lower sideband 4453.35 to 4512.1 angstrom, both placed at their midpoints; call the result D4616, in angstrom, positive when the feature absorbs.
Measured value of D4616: 5.8 angstrom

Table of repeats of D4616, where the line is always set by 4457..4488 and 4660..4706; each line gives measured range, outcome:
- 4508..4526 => 1.6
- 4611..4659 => 7.8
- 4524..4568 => 7.2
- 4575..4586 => 2.1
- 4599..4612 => 2.9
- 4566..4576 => 1.7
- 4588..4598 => 2.4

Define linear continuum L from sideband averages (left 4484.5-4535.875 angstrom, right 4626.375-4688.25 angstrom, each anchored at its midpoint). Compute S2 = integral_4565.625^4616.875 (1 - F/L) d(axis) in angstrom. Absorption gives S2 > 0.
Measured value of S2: 5.88 angstrom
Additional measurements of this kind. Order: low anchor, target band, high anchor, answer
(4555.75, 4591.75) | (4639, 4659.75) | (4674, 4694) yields 0.6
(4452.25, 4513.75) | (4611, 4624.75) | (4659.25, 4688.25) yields 2.0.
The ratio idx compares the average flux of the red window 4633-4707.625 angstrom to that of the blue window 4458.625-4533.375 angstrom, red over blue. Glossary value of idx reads 1.6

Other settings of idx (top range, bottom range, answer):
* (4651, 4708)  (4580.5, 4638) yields 1.45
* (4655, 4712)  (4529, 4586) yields 1.62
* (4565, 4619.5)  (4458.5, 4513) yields 1.15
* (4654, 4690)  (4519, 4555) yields 1.53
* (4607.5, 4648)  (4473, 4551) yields 1.23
